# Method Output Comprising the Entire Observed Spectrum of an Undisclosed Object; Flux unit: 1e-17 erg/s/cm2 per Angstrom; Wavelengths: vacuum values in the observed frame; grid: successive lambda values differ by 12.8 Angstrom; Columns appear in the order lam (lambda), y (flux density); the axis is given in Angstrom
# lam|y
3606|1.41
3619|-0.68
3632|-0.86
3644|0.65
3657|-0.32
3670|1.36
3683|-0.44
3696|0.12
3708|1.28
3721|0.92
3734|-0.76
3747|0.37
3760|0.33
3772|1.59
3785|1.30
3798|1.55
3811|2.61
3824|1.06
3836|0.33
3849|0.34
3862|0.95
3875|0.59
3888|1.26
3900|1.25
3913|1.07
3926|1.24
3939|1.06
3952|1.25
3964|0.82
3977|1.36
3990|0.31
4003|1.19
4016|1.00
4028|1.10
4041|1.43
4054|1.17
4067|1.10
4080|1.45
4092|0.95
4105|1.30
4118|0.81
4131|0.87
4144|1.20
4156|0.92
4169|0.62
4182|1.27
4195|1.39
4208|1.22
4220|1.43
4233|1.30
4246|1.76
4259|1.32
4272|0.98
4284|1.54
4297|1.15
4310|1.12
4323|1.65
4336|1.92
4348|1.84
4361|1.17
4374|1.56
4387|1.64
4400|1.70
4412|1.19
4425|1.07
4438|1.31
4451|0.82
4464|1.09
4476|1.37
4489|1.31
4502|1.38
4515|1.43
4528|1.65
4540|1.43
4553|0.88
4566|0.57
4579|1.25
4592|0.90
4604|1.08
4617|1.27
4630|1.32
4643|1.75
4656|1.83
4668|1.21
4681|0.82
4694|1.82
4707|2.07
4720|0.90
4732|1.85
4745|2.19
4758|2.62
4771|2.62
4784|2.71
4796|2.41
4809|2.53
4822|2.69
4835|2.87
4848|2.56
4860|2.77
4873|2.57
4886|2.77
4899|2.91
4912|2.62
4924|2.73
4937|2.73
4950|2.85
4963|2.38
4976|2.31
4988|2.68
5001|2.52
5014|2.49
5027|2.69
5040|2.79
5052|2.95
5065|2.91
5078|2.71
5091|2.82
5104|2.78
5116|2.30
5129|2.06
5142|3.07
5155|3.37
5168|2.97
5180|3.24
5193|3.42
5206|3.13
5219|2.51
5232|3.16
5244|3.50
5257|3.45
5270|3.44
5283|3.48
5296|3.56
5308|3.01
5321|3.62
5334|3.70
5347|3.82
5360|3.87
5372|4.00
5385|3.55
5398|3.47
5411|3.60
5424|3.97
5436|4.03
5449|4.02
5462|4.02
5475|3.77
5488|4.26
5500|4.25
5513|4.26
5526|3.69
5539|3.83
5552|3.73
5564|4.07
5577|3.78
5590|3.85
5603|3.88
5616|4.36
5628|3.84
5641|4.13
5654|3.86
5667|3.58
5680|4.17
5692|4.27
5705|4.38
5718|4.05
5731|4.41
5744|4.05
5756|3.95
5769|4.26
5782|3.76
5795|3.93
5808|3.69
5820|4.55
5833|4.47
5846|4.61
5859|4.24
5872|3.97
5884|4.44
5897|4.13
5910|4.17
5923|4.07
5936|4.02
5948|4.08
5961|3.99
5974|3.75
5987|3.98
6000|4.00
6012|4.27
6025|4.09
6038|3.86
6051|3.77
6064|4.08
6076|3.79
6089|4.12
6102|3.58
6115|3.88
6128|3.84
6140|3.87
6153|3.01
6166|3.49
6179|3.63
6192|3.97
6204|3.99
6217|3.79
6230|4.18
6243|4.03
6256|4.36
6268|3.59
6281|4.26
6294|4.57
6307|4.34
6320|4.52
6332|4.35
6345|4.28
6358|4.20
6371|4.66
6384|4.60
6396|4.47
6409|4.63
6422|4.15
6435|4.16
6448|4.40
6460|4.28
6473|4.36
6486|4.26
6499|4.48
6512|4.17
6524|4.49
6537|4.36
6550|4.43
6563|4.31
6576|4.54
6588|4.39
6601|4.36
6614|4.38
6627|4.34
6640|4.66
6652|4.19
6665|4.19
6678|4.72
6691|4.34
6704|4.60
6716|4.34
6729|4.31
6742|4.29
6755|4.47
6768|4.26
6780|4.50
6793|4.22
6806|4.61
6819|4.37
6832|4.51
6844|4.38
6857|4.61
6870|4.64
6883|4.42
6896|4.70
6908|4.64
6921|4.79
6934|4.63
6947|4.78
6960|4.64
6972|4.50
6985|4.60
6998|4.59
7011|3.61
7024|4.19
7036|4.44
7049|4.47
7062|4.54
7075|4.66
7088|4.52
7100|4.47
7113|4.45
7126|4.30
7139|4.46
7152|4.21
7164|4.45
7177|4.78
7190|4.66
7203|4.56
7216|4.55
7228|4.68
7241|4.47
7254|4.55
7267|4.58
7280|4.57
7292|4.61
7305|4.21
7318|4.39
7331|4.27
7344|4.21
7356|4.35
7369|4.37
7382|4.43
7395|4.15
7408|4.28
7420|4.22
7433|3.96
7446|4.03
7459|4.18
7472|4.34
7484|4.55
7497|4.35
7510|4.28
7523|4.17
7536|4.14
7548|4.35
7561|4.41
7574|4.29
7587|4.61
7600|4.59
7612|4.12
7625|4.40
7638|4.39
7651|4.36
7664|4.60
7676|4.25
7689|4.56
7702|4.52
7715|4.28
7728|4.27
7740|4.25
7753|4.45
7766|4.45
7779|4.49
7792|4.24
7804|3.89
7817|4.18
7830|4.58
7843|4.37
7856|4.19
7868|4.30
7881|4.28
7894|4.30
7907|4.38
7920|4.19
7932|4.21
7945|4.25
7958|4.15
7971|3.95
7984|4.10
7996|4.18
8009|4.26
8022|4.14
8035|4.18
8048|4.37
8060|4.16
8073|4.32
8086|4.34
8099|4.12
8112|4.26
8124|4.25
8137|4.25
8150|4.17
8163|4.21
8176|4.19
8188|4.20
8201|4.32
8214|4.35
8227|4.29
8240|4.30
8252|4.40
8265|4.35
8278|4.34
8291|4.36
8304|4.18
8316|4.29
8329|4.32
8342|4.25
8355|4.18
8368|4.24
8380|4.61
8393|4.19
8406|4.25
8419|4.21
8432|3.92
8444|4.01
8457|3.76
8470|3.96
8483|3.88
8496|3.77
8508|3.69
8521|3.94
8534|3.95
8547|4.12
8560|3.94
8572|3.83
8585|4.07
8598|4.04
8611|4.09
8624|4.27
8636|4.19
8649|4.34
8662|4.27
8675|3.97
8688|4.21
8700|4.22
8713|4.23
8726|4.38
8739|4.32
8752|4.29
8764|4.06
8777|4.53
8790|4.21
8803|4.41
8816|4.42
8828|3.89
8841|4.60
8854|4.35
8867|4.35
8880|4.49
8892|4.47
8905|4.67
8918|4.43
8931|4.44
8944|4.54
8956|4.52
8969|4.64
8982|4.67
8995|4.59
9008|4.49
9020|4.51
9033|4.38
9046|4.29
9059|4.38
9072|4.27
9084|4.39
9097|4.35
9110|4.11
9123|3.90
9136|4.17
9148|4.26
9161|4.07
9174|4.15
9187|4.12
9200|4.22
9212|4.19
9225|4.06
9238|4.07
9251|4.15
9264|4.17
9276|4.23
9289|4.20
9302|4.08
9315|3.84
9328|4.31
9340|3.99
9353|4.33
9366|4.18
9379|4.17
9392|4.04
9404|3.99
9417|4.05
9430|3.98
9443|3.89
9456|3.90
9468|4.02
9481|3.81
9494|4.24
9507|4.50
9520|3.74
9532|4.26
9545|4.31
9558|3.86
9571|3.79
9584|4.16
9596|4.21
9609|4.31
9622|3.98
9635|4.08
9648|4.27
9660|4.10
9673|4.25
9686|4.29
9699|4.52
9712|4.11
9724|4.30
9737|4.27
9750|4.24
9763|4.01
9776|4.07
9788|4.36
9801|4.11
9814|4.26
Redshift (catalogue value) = 0.19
